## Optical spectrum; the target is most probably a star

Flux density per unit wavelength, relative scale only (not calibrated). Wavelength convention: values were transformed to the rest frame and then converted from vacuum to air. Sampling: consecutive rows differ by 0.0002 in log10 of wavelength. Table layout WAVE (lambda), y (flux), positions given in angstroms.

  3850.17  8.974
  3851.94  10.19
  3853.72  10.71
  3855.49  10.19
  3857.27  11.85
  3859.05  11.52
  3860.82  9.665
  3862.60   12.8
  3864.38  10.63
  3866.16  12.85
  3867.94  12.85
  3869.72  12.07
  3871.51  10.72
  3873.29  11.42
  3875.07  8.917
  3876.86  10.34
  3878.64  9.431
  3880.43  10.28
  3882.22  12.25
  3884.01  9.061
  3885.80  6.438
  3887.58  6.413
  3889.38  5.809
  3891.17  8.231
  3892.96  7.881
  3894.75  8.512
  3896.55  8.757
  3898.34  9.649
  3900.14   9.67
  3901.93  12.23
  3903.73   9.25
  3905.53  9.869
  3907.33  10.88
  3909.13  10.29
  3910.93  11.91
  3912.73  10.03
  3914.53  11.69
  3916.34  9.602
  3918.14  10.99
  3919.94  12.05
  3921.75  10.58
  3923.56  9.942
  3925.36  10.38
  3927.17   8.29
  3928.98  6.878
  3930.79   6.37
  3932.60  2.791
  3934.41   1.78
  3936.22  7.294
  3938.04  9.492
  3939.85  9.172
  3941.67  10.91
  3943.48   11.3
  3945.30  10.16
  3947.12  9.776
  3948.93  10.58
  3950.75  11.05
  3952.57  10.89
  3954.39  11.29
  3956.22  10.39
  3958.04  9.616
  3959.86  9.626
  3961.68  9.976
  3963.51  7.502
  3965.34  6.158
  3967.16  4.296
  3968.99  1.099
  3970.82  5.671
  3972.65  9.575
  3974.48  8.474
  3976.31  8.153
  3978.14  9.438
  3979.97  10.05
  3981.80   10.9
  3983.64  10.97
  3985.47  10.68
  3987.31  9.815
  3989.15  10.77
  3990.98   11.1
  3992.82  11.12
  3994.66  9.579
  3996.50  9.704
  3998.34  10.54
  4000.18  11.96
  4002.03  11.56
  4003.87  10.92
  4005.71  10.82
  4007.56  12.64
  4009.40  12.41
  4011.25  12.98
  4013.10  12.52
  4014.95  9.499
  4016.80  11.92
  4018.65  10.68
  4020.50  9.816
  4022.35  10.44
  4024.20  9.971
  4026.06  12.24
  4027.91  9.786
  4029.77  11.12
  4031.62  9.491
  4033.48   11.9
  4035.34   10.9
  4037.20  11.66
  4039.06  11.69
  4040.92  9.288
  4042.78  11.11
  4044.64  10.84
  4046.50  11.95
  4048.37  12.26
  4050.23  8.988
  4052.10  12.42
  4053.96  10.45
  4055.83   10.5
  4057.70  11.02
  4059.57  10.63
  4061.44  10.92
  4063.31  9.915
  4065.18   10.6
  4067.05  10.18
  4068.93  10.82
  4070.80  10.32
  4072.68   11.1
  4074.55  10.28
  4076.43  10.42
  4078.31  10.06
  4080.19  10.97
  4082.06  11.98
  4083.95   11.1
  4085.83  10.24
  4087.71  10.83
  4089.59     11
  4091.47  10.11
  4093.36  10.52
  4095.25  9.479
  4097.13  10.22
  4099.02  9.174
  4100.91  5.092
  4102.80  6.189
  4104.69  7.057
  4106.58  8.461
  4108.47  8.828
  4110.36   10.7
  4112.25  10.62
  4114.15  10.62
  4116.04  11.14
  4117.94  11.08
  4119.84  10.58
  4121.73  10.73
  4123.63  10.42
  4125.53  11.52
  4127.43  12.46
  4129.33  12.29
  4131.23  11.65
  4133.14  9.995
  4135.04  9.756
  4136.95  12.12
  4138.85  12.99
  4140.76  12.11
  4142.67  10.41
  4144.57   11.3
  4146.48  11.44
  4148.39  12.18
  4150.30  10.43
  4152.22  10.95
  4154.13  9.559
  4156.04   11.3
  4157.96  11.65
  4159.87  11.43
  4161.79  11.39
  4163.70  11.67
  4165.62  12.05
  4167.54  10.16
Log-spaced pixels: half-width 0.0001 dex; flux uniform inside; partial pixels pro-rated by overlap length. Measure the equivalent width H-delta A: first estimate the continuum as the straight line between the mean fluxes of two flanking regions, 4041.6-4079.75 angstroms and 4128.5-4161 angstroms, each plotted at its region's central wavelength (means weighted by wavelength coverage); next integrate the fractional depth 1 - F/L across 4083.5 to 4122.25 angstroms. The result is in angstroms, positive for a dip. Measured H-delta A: 4.7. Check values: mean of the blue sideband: 10.7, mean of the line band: 9.68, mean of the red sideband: 11.3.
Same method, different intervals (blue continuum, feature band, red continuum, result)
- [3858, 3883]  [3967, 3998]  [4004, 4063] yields 5.6 angstroms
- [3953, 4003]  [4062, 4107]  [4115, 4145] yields 3.4 angstroms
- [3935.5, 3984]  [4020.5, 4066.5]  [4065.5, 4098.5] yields -3.4 angstroms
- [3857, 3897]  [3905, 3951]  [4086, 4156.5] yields 3.1 angstroms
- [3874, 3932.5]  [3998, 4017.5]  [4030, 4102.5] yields -3.0 angstroms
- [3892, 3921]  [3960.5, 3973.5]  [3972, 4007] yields 5.0 angstroms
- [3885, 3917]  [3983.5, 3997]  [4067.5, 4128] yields -1.1 angstroms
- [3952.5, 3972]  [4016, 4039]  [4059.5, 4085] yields -3.3 angstroms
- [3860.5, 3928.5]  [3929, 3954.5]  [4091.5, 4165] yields 3.8 angstroms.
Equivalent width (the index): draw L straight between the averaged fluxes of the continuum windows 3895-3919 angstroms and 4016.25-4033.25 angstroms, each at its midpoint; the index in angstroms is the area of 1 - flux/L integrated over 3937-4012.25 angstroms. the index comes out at 4.8 angstroms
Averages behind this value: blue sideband 10.3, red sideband 10.6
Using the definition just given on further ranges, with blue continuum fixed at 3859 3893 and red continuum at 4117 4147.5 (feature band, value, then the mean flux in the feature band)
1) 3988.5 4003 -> -0.26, 10.8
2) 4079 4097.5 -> 0.72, 10.7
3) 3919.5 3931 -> 1.09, 9.27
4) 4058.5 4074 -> 0.58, 10.6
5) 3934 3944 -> 1.73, 8.54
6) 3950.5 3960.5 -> -0.06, 10.5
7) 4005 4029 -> -1.12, 11.2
